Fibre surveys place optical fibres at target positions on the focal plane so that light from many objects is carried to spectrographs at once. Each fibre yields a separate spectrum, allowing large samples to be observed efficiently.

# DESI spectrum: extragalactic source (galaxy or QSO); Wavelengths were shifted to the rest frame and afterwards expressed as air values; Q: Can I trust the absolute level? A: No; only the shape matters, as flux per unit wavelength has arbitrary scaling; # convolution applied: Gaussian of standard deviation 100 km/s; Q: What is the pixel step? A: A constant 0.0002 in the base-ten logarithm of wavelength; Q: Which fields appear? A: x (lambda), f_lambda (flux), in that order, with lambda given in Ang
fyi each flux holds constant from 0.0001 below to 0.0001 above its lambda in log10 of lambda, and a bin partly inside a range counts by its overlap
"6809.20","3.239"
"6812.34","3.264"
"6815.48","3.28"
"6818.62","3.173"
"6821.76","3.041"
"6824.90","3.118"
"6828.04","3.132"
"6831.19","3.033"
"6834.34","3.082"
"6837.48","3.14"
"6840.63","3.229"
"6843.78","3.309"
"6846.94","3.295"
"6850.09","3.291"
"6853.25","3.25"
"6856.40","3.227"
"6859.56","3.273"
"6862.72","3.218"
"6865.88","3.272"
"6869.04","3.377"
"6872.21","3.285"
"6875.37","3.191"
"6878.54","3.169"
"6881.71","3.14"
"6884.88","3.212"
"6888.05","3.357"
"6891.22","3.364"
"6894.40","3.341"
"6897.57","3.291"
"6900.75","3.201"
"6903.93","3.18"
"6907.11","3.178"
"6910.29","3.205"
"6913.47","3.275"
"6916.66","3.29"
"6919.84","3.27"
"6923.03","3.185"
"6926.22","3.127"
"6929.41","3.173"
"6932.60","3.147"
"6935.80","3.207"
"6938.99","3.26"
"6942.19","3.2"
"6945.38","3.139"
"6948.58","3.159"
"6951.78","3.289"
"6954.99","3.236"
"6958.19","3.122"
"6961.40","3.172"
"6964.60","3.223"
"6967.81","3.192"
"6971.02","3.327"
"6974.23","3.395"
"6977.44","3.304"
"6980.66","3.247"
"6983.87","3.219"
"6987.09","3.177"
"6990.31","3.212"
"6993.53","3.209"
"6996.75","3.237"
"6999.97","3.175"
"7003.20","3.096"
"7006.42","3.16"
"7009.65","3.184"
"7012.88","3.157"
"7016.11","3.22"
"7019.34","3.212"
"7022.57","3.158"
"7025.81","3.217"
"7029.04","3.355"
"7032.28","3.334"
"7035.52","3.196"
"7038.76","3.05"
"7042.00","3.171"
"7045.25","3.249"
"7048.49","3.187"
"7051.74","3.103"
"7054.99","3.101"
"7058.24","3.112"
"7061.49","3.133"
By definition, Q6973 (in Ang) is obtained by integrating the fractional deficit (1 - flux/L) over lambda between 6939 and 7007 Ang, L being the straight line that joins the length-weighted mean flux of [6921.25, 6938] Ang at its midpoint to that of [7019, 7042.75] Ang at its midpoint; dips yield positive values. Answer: -0.6 Ang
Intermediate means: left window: 3.17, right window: 3.21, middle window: 3.22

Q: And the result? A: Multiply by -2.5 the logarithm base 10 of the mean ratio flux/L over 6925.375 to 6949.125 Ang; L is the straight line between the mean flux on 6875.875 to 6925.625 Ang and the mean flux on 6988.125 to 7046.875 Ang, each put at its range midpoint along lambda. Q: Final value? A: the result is 0.02 mag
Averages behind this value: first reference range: 3.24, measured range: 3.18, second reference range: 3.2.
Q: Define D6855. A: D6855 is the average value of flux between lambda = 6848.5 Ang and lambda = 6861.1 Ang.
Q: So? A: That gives 3.26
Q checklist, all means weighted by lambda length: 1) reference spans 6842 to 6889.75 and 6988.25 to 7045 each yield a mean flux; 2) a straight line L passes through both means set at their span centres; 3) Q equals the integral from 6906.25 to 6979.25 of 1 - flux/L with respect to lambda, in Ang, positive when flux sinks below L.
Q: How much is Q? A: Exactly 0.13 Ang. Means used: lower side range 3.26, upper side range 3.2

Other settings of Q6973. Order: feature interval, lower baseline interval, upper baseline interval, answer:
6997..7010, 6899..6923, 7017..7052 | 0.2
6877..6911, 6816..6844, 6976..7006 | -0.8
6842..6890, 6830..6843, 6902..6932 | -1.5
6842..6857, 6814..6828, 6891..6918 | -0.4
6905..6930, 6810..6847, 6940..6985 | 0.0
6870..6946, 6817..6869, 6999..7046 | -0.7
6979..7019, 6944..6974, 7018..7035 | 0.6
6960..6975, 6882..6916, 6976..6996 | -0.1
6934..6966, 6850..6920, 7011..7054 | 0.3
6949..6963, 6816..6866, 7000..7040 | 0.0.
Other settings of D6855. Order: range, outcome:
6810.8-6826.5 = 3.18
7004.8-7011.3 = 3.17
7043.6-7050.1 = 3.22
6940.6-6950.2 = 3.17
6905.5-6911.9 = 3.19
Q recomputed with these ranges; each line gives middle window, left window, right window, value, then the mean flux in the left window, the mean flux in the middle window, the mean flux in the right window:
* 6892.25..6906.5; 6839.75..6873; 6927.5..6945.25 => -0.1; 3.28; 3.25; 3.19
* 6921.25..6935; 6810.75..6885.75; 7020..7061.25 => 0.2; 3.21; 3.16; 3.18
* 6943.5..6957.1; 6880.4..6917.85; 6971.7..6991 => 0.2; 3.25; 3.2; 3.26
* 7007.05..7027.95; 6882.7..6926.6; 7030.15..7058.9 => 0.0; 3.25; 3.19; 3.17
